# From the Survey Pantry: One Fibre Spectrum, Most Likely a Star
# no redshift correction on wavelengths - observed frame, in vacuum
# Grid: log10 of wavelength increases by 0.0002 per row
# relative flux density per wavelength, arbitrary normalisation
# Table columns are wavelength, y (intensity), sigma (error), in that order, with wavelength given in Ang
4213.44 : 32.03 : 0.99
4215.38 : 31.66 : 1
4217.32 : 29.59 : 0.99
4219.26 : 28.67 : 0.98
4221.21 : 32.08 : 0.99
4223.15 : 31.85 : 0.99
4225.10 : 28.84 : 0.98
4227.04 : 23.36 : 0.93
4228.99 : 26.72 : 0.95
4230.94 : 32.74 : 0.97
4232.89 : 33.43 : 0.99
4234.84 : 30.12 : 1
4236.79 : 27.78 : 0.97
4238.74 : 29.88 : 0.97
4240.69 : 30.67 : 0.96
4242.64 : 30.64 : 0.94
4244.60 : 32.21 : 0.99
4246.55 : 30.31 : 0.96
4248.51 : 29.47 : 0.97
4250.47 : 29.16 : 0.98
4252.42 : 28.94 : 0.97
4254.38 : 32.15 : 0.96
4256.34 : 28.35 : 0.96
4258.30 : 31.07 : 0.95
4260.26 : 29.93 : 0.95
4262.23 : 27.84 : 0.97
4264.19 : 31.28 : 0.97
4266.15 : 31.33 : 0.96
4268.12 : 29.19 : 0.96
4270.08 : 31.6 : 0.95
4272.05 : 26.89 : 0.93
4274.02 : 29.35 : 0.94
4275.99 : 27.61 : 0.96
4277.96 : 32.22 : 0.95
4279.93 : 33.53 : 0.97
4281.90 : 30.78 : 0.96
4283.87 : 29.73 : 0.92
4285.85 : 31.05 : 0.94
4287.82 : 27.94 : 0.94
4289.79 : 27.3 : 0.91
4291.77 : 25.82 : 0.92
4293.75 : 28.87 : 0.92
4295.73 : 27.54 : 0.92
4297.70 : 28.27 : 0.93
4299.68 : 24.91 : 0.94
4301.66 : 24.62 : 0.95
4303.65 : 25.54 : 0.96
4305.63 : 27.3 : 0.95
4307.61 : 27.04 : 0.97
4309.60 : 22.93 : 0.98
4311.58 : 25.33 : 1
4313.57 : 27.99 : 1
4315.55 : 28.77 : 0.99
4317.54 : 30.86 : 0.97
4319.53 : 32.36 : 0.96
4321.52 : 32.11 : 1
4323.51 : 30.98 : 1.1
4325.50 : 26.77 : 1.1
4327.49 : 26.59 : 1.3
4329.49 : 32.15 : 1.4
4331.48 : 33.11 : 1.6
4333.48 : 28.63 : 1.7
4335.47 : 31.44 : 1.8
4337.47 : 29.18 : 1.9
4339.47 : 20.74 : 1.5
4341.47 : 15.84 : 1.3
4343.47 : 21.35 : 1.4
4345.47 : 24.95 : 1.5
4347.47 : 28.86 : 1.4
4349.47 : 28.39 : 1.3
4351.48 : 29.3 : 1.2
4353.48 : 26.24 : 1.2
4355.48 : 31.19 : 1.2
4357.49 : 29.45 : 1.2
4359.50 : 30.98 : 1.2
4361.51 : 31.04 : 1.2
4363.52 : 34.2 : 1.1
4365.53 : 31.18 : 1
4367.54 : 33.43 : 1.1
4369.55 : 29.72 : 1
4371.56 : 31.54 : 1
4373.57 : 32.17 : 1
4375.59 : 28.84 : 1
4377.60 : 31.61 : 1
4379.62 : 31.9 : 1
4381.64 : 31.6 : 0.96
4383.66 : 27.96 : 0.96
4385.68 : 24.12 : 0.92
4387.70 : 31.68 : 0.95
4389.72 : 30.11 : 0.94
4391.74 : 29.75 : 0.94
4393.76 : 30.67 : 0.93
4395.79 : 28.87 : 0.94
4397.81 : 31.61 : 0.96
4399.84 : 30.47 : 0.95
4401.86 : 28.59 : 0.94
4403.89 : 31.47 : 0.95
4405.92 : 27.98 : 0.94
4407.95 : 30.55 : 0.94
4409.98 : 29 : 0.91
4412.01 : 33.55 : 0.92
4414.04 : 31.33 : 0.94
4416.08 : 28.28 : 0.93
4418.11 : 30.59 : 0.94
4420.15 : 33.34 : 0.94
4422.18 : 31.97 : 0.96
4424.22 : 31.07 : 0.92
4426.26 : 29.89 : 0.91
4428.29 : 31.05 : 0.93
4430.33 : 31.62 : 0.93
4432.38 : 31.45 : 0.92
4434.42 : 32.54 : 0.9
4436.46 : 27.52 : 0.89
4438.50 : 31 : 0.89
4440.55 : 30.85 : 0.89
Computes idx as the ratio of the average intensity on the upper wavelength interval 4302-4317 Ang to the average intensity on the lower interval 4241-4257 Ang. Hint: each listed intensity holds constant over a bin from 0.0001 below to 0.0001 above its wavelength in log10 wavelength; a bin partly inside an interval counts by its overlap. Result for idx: 0.88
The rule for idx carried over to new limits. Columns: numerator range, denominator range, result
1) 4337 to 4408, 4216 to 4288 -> 0.97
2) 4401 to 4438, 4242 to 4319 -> 1.06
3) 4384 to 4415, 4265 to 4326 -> 1.05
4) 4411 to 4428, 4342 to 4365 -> 1.10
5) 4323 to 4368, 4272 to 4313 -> 1.02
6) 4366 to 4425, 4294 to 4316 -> 1.15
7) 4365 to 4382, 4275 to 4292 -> 1.05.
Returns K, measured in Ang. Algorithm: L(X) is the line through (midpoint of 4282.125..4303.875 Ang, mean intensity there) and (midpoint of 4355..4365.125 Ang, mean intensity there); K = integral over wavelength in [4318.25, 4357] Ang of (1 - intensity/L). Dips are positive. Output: 2.7 Ang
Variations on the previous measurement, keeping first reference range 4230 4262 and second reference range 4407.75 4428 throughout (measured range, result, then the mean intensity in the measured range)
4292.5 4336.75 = 3.3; 28.4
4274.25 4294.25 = 0.7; 29.5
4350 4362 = 0.5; 29.6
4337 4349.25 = 2.9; 23.6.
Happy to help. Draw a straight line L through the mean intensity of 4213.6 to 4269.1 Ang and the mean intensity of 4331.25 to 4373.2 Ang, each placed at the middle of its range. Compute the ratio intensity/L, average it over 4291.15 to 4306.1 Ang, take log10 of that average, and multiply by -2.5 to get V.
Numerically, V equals 0.104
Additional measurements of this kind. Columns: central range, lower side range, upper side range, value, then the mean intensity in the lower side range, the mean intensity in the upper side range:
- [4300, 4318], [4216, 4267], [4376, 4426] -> 0.14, 30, 30.3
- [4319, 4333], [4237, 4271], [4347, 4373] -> 0.00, 30.2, 30.5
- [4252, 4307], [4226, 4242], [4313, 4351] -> -0.01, 29.4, 28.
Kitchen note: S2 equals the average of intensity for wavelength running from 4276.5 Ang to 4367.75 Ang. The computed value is 28.4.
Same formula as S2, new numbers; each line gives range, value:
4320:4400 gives 29.3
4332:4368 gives 28.1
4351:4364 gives 30.2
